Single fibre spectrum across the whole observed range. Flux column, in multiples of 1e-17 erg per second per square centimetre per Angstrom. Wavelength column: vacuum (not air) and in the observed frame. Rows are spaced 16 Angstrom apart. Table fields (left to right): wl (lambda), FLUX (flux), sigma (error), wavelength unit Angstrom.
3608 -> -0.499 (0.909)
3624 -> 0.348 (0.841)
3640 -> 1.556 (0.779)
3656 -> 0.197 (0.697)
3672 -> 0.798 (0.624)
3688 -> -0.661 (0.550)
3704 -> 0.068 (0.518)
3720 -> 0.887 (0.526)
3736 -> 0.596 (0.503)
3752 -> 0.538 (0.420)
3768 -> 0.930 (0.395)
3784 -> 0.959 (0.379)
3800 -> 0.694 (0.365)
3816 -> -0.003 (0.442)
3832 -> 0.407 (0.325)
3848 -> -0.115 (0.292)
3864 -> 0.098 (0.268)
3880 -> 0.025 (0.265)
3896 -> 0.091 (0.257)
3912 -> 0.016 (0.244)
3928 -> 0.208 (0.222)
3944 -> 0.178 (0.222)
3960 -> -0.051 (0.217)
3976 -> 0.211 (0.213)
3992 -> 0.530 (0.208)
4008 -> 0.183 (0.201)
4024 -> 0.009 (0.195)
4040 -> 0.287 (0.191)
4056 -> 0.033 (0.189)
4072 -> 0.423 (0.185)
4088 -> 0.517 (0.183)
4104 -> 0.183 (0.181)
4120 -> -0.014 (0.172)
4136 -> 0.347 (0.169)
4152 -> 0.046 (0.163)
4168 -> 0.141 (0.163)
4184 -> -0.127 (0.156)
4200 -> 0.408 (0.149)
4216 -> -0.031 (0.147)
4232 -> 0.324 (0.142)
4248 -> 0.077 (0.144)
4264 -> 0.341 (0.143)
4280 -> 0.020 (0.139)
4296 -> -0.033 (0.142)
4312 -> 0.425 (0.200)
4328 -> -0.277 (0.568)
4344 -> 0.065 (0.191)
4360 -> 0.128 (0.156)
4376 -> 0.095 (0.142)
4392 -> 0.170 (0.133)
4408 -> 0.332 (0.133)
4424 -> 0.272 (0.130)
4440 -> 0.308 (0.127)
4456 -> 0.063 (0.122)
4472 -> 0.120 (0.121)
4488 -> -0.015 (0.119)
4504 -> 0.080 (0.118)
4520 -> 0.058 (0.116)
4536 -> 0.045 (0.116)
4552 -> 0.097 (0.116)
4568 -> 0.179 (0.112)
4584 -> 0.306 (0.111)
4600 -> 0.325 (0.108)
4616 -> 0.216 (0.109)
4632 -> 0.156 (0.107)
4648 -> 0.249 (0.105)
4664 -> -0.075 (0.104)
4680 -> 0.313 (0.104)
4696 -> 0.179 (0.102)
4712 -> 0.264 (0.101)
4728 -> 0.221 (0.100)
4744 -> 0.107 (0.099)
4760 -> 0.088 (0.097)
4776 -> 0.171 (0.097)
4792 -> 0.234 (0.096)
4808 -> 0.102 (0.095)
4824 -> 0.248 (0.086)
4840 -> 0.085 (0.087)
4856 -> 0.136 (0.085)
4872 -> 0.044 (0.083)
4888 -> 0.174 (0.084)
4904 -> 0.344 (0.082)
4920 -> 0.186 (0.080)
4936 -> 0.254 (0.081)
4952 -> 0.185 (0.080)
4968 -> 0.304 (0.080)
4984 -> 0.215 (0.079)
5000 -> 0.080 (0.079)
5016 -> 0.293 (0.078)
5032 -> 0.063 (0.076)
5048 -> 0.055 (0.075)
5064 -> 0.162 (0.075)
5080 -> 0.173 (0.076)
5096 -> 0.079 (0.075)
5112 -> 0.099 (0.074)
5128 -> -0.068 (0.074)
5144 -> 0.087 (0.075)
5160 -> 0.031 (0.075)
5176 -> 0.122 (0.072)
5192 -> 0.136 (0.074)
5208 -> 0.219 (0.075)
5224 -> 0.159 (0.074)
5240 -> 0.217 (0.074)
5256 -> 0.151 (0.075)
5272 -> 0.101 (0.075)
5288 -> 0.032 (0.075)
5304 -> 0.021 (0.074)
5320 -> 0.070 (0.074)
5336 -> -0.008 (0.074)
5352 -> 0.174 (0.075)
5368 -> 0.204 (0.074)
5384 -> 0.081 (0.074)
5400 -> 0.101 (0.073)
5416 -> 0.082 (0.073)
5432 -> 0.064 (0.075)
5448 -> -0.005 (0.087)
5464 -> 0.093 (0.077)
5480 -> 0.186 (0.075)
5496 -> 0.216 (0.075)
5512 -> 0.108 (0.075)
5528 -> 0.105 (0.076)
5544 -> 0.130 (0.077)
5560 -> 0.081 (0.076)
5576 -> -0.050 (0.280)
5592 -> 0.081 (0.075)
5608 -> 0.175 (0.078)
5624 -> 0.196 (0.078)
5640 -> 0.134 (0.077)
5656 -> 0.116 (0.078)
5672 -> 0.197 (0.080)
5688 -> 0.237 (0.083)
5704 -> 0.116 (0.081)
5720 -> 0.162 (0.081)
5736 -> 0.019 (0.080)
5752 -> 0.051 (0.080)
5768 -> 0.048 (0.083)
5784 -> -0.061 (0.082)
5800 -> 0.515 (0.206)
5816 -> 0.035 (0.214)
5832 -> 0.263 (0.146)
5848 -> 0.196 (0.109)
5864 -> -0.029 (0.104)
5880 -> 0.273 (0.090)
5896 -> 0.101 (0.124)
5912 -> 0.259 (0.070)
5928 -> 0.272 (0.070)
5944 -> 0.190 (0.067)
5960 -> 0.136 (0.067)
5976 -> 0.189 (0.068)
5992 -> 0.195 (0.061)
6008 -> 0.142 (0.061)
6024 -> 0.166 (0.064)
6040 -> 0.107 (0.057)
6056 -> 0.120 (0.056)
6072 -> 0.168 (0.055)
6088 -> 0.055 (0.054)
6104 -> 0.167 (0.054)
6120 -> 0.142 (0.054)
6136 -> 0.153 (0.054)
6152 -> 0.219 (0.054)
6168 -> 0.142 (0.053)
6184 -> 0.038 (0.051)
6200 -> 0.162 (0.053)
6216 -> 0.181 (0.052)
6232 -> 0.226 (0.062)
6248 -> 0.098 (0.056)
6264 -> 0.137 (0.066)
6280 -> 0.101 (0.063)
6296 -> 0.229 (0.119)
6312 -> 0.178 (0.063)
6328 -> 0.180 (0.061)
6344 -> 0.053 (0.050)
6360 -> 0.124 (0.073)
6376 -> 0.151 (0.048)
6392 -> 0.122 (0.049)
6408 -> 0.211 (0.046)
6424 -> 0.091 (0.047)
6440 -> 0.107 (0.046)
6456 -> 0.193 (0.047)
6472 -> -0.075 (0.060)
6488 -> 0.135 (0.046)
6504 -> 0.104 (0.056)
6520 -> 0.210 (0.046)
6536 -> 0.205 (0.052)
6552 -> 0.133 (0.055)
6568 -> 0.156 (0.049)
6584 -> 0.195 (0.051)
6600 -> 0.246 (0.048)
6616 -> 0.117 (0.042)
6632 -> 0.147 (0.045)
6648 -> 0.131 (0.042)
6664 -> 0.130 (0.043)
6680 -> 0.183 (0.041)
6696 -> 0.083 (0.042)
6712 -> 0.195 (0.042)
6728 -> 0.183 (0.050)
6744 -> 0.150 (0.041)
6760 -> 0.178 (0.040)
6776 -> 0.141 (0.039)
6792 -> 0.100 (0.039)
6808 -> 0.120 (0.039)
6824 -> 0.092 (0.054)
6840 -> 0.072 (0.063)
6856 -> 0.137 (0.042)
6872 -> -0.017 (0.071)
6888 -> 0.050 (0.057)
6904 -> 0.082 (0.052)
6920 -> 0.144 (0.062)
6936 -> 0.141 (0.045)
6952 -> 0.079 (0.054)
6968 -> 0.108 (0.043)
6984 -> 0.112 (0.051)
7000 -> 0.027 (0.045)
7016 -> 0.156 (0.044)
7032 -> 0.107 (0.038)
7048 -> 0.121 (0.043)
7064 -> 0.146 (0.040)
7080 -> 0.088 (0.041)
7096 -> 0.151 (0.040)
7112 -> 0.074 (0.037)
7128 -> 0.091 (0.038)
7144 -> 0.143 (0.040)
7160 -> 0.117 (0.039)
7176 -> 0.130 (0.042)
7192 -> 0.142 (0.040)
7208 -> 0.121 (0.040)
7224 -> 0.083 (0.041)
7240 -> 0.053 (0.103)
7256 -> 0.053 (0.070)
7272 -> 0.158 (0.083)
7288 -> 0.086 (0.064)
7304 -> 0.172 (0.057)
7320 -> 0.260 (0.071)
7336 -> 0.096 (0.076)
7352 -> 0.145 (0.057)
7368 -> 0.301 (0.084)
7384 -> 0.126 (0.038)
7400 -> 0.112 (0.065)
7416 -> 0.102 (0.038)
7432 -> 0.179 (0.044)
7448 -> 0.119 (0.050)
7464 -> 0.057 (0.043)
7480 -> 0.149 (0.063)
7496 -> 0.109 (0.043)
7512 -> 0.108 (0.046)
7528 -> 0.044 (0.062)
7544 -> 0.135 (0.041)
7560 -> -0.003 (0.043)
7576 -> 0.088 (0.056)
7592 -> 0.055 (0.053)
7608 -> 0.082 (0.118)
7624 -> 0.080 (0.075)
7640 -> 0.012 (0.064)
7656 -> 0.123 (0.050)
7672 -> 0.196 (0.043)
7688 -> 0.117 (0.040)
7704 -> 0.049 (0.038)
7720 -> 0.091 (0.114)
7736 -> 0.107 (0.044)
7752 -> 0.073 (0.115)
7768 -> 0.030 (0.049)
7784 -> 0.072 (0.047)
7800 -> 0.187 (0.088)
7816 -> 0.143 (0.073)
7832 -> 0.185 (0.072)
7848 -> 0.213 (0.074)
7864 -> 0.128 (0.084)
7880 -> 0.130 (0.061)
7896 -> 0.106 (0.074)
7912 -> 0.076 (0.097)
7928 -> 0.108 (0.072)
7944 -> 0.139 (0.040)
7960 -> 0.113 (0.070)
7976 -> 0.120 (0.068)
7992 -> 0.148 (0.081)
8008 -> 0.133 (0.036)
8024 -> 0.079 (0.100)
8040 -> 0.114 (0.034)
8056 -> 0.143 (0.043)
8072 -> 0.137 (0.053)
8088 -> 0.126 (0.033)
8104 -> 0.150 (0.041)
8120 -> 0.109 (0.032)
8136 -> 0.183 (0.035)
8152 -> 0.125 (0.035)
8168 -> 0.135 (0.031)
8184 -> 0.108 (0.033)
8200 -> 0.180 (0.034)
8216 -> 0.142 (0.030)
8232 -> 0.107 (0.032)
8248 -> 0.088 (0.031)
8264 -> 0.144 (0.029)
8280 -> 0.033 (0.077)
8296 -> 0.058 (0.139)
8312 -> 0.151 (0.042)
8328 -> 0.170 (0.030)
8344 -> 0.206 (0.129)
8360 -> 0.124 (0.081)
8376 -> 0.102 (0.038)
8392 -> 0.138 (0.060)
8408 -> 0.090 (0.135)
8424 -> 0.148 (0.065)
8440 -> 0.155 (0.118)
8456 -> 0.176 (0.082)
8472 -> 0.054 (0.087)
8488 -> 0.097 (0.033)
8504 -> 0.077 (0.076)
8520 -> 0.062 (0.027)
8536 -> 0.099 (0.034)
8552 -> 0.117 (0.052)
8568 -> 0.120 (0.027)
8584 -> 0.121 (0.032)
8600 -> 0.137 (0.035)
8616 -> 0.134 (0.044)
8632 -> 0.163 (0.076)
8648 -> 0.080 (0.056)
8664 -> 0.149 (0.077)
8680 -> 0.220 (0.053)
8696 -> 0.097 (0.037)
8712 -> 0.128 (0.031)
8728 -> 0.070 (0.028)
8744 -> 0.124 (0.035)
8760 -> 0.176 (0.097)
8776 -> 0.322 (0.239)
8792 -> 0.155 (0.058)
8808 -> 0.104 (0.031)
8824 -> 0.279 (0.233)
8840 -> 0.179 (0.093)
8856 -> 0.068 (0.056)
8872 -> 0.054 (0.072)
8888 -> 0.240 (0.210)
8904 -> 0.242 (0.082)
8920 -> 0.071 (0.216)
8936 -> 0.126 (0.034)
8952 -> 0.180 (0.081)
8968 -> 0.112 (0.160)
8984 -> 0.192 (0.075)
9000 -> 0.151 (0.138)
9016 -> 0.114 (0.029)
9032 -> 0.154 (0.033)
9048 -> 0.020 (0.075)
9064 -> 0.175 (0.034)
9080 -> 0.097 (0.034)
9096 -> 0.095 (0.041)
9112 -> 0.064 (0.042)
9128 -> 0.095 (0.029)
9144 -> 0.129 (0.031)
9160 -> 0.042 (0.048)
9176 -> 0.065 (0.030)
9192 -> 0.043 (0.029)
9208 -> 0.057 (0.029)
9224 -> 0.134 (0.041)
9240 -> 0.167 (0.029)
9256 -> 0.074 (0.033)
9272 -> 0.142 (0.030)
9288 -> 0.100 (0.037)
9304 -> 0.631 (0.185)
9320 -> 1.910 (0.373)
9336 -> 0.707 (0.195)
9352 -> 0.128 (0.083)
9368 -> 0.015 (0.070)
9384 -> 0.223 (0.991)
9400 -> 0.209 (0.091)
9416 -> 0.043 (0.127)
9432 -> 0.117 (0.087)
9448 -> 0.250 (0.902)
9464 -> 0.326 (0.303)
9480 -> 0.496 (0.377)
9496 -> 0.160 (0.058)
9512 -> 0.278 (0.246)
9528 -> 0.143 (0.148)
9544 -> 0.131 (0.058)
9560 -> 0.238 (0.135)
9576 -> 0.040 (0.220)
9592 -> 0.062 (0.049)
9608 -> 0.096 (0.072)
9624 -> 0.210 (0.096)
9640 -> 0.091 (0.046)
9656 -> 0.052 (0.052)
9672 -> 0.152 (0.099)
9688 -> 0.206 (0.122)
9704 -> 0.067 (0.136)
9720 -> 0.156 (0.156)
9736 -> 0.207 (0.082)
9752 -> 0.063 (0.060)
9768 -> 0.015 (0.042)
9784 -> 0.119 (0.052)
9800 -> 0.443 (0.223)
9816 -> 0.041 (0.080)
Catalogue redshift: 1.500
